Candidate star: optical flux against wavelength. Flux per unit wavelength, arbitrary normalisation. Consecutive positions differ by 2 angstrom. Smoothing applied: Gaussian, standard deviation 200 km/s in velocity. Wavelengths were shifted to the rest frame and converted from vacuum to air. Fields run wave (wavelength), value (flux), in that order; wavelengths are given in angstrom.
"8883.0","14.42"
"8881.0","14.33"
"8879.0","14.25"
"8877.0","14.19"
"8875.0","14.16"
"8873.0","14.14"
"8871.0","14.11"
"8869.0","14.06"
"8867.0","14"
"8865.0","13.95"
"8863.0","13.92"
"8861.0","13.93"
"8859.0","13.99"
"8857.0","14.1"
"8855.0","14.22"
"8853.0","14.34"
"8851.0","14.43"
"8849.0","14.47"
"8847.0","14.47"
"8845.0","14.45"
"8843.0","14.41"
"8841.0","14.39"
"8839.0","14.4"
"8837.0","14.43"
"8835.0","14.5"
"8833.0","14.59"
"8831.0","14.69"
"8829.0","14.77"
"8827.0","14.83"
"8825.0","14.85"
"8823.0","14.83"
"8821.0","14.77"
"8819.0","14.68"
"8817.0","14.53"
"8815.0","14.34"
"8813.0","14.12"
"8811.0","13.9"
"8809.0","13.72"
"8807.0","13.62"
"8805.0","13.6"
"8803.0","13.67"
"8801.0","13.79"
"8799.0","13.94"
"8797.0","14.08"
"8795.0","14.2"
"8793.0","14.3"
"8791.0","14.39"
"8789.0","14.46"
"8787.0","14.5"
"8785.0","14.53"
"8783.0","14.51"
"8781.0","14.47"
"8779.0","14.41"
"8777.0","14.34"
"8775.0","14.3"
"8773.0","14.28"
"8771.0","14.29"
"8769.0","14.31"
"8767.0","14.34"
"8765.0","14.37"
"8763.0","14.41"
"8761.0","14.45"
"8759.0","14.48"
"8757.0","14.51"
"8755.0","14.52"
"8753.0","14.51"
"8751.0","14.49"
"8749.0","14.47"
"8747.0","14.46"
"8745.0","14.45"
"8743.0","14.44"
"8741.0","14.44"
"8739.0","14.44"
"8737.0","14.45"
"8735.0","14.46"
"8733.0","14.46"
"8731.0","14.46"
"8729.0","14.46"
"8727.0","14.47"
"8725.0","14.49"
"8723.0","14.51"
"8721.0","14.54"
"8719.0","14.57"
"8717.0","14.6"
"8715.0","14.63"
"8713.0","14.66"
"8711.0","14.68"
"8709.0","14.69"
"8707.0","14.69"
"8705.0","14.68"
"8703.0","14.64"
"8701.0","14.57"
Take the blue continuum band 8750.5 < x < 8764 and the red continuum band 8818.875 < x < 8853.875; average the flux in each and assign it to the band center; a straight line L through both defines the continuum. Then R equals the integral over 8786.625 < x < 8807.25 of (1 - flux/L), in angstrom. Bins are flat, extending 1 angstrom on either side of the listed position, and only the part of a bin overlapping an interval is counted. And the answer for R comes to 0.7 angstrom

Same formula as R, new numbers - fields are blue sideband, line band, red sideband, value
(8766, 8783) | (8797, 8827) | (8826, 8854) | 0.5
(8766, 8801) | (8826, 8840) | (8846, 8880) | -0.4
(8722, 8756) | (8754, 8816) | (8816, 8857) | 1.2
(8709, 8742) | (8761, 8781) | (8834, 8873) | 0.1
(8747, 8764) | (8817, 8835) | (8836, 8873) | -0.5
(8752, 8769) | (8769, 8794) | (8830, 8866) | 0.0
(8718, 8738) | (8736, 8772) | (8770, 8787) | 0.0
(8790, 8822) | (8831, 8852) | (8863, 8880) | -0.5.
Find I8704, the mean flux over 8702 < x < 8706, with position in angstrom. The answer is 14.7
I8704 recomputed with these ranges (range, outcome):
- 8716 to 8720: 14.6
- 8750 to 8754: 14.5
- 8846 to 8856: 14.4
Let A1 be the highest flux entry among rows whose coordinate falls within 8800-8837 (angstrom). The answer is 14.85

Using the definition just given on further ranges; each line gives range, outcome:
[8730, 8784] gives 14.52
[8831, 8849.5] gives 14.69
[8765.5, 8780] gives 14.41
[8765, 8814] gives 14.53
